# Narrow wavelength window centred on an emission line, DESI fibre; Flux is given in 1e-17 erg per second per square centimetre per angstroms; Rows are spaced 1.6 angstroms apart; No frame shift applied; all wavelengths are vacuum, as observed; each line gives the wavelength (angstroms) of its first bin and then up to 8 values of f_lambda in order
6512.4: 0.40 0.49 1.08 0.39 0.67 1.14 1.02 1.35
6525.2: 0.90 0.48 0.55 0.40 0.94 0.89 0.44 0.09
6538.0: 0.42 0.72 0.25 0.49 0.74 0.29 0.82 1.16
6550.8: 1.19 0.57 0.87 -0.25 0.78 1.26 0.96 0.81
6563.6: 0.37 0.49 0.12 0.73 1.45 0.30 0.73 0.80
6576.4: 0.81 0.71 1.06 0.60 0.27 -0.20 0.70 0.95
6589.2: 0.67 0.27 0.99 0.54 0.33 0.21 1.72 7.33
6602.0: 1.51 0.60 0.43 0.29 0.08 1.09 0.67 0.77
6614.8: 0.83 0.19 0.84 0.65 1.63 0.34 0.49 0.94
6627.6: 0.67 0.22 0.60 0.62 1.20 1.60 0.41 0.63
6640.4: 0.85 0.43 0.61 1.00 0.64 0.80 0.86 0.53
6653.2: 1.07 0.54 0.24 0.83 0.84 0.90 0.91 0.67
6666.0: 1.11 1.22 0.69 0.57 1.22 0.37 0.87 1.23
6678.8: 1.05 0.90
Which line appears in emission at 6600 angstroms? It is H-alpha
